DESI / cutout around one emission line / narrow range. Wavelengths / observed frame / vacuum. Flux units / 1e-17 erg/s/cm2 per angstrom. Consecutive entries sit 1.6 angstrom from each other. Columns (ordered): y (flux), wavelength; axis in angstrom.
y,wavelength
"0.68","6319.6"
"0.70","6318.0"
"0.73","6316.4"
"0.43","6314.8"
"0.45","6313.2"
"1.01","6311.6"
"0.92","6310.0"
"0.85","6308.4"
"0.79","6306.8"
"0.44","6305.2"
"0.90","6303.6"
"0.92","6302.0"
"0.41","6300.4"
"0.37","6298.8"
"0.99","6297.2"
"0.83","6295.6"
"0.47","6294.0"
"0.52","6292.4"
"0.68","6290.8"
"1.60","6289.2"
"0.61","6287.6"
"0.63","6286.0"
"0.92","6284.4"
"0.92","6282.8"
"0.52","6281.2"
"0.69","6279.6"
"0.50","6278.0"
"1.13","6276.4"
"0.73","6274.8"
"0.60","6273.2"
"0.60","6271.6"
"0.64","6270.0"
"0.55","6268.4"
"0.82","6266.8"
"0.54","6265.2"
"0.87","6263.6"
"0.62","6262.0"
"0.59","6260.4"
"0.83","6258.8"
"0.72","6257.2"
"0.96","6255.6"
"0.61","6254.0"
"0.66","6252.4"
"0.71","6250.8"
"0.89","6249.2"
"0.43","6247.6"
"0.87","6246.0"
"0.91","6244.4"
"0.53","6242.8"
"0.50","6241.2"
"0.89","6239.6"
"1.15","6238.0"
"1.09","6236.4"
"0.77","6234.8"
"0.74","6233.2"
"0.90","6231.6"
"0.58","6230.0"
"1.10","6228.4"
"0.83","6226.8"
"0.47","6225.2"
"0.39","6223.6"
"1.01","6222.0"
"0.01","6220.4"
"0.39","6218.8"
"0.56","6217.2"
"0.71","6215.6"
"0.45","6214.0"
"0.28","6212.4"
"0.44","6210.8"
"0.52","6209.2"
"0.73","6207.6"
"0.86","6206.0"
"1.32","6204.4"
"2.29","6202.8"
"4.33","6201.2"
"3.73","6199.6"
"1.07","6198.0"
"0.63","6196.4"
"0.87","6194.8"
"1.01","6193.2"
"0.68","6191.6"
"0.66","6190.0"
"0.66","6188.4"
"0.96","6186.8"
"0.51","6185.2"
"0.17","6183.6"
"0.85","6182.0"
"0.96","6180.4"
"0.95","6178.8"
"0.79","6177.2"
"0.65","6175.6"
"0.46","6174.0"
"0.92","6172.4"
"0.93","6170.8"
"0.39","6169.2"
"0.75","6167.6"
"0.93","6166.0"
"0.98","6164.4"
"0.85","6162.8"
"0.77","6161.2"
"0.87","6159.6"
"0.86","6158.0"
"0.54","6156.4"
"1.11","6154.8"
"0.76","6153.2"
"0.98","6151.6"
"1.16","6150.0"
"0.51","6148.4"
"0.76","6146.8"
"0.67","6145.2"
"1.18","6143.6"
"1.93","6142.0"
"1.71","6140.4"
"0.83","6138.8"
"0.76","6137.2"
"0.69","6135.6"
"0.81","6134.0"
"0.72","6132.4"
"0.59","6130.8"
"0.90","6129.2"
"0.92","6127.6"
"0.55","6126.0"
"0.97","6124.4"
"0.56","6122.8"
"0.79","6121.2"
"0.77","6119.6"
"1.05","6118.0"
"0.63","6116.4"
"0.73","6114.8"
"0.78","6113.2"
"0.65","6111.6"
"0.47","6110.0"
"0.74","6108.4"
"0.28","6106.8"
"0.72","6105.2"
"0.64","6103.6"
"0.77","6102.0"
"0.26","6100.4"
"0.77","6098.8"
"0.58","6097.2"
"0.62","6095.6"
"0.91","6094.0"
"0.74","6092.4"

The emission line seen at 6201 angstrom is [O III] 5007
